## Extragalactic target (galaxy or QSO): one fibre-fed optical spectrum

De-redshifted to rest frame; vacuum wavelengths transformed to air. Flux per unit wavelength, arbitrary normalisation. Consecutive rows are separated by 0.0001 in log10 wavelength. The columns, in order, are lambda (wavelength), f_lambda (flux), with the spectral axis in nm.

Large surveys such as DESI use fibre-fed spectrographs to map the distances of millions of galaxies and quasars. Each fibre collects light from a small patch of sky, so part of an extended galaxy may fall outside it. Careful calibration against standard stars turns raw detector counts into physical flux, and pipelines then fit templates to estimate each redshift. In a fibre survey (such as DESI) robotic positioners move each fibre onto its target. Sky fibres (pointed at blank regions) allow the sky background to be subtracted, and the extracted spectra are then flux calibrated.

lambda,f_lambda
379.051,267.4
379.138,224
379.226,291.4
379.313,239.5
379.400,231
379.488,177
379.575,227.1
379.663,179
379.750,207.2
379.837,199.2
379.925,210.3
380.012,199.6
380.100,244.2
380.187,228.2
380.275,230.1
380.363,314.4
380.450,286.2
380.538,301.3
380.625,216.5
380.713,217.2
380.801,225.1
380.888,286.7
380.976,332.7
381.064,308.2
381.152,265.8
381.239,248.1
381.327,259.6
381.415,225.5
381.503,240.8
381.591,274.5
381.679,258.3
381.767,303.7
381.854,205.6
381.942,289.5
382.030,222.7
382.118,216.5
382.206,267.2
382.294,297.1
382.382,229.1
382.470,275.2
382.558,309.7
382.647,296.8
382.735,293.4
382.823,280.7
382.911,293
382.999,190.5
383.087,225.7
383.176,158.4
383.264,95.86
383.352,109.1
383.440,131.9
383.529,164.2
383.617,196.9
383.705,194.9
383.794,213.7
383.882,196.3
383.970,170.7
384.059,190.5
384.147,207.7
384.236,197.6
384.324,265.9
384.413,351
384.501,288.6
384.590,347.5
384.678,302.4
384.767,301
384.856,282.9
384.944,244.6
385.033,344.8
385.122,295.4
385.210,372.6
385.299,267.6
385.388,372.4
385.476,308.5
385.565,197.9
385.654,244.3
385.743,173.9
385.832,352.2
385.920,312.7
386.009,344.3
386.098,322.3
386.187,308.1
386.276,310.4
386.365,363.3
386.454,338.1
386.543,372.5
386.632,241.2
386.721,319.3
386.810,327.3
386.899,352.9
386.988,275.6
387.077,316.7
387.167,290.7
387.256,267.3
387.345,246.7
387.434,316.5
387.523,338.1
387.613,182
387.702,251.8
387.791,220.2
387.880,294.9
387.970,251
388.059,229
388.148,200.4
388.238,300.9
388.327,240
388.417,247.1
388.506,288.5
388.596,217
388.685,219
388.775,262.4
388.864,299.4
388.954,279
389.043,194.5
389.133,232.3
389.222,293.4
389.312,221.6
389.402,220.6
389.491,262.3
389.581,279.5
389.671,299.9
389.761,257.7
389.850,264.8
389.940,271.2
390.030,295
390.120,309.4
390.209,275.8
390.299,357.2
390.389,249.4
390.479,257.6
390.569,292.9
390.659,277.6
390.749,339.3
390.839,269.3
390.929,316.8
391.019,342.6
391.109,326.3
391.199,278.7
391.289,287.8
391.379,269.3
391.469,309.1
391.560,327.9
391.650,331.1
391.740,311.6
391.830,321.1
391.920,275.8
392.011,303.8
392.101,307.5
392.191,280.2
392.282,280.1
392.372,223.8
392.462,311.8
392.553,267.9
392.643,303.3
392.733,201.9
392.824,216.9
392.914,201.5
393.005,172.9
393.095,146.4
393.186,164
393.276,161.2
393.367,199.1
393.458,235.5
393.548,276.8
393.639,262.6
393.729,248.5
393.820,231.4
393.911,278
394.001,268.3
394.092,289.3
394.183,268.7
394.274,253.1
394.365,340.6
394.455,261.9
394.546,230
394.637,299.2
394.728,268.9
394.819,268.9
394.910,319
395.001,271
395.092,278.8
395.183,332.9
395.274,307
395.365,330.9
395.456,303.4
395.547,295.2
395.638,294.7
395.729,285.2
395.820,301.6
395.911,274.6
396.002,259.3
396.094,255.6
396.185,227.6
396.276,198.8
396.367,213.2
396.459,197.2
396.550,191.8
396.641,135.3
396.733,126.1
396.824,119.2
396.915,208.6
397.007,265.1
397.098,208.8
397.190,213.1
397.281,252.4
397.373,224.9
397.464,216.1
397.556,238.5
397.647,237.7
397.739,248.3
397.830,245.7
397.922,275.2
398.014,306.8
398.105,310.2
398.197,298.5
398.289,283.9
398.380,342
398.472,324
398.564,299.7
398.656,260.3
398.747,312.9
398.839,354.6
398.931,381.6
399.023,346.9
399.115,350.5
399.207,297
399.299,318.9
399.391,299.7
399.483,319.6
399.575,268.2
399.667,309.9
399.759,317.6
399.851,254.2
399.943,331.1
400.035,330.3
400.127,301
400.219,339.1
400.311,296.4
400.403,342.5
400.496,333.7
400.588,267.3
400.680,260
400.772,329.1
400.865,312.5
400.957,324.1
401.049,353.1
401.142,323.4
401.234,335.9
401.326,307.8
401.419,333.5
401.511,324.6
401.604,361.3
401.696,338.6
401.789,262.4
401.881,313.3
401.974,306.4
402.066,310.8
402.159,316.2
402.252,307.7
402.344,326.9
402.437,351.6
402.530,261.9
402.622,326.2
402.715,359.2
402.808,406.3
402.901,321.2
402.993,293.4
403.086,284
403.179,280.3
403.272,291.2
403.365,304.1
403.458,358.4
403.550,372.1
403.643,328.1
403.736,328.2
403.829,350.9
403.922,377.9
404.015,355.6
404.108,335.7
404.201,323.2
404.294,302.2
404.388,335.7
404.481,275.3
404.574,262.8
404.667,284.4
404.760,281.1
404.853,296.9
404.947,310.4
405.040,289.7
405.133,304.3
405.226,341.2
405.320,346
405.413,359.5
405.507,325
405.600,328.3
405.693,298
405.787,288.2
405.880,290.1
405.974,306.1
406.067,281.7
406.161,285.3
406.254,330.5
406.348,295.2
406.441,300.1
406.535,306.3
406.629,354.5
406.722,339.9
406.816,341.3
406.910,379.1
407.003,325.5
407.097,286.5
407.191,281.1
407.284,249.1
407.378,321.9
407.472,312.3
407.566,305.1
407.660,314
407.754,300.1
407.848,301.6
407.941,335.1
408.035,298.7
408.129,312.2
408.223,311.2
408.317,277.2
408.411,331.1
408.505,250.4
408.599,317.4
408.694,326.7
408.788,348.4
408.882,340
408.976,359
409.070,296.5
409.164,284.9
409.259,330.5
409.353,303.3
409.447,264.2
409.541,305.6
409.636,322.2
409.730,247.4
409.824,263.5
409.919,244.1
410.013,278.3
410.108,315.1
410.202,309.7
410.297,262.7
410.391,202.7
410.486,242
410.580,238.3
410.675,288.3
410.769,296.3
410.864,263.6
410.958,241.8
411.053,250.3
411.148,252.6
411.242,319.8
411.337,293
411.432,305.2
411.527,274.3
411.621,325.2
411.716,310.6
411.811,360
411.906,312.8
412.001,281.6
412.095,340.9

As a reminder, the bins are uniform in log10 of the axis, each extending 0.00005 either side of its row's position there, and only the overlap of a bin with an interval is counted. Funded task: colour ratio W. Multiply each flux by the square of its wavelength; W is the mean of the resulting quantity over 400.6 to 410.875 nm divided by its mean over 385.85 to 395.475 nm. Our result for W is 1.2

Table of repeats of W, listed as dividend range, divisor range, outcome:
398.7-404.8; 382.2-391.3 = 1.28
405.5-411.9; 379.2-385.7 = 1.38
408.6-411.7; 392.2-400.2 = 1.16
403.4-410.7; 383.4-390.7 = 1.25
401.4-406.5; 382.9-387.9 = 1.31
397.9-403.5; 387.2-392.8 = 1.21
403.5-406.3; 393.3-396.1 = 1.20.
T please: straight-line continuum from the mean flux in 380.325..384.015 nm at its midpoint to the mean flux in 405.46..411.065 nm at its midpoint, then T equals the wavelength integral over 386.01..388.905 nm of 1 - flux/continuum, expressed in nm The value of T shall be -0.35 nm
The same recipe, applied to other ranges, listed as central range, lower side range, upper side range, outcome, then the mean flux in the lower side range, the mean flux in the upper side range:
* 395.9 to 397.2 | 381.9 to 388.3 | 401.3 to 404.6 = 0.420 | 266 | 322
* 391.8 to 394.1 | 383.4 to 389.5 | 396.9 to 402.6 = 0.309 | 269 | 301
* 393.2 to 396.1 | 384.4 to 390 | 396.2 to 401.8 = 0.105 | 282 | 283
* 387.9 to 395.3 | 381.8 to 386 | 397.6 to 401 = 0.275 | 251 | 306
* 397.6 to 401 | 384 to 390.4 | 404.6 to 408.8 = -0.089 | 280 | 310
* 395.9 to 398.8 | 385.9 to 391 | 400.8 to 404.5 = 0.619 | 281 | 325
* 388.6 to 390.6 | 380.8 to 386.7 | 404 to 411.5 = 0.040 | 263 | 301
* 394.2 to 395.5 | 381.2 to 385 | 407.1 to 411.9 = -0.127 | 240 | 294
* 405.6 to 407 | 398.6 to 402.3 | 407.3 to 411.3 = -0.068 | 316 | 292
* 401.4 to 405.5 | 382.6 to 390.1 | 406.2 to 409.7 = -0.250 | 264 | 312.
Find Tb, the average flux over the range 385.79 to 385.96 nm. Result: 334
